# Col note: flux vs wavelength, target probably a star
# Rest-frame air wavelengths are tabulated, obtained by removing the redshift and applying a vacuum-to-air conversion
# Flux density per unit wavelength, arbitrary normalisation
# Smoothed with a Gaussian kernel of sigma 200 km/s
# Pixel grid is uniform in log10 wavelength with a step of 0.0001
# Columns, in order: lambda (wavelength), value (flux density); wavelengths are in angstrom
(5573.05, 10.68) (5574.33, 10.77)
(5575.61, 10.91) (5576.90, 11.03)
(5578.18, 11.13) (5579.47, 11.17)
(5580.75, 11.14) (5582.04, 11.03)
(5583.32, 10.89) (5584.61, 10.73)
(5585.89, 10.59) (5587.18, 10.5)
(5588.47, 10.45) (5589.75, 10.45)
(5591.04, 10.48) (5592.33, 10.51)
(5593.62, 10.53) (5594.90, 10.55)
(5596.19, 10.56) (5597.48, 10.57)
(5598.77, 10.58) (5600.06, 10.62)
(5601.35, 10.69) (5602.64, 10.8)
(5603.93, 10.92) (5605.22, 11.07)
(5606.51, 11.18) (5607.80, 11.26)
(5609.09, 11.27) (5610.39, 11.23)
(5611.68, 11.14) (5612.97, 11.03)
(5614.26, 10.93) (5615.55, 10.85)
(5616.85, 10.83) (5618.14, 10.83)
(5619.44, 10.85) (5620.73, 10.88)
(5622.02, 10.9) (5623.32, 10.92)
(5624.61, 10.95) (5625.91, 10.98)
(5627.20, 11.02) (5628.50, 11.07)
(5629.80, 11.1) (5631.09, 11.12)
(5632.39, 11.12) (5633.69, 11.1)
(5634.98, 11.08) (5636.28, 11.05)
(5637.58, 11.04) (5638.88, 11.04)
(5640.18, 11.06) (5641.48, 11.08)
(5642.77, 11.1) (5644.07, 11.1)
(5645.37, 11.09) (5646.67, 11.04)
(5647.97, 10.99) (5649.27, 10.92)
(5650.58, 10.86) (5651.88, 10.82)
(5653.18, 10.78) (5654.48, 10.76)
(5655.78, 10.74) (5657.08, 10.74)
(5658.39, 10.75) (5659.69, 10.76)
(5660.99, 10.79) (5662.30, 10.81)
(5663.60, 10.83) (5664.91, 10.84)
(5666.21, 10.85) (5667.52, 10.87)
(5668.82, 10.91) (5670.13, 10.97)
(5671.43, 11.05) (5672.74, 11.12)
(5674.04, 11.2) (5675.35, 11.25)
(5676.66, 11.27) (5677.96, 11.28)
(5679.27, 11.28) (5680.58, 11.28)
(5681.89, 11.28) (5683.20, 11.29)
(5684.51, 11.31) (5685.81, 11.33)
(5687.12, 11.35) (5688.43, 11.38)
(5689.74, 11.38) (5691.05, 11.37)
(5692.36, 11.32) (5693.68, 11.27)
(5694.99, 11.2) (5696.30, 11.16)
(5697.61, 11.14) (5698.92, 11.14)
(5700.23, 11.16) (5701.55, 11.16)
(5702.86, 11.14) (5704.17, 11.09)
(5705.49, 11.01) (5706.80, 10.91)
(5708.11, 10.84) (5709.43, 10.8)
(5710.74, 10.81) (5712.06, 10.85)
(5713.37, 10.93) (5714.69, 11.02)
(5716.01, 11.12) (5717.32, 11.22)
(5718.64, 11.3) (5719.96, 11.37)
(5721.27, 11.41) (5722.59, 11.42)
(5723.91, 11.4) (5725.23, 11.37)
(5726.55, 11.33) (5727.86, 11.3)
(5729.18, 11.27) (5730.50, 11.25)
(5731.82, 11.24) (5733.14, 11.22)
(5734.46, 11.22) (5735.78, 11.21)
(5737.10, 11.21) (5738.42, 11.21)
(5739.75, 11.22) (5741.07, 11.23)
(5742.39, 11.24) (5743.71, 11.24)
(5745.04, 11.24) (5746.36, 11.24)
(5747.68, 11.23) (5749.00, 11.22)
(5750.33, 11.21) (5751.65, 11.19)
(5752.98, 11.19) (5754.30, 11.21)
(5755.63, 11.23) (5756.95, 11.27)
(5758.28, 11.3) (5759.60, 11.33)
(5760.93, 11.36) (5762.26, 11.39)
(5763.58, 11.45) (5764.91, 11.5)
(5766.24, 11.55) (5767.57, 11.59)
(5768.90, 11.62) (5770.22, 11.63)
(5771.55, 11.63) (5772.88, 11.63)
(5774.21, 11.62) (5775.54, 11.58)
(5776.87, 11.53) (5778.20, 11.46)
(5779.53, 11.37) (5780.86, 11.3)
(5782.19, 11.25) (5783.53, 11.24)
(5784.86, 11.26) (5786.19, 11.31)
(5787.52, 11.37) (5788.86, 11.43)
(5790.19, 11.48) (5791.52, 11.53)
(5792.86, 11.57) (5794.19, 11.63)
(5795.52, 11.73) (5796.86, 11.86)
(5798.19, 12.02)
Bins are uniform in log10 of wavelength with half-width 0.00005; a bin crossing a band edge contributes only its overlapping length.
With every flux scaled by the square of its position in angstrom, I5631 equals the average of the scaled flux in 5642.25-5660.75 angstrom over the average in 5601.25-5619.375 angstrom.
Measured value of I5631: 1.0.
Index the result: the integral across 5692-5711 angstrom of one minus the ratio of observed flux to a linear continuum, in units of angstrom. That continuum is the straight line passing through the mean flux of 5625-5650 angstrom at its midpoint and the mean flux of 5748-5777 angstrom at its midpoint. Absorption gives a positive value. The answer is 0.3 angstrom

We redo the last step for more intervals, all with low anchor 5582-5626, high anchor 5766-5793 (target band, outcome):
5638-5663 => 0.18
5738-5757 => 0.21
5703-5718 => 0.32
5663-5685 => -0.07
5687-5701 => -0.14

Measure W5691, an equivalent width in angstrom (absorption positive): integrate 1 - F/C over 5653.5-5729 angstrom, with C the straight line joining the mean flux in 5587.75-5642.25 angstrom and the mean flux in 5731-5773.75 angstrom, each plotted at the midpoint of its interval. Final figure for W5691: 0.2 angstrom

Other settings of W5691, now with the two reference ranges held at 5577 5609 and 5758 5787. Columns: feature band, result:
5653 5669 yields 0.3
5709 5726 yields 0.1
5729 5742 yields 0.1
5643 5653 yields 0.0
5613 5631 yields -0.1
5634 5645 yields -0.1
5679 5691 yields -0.2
